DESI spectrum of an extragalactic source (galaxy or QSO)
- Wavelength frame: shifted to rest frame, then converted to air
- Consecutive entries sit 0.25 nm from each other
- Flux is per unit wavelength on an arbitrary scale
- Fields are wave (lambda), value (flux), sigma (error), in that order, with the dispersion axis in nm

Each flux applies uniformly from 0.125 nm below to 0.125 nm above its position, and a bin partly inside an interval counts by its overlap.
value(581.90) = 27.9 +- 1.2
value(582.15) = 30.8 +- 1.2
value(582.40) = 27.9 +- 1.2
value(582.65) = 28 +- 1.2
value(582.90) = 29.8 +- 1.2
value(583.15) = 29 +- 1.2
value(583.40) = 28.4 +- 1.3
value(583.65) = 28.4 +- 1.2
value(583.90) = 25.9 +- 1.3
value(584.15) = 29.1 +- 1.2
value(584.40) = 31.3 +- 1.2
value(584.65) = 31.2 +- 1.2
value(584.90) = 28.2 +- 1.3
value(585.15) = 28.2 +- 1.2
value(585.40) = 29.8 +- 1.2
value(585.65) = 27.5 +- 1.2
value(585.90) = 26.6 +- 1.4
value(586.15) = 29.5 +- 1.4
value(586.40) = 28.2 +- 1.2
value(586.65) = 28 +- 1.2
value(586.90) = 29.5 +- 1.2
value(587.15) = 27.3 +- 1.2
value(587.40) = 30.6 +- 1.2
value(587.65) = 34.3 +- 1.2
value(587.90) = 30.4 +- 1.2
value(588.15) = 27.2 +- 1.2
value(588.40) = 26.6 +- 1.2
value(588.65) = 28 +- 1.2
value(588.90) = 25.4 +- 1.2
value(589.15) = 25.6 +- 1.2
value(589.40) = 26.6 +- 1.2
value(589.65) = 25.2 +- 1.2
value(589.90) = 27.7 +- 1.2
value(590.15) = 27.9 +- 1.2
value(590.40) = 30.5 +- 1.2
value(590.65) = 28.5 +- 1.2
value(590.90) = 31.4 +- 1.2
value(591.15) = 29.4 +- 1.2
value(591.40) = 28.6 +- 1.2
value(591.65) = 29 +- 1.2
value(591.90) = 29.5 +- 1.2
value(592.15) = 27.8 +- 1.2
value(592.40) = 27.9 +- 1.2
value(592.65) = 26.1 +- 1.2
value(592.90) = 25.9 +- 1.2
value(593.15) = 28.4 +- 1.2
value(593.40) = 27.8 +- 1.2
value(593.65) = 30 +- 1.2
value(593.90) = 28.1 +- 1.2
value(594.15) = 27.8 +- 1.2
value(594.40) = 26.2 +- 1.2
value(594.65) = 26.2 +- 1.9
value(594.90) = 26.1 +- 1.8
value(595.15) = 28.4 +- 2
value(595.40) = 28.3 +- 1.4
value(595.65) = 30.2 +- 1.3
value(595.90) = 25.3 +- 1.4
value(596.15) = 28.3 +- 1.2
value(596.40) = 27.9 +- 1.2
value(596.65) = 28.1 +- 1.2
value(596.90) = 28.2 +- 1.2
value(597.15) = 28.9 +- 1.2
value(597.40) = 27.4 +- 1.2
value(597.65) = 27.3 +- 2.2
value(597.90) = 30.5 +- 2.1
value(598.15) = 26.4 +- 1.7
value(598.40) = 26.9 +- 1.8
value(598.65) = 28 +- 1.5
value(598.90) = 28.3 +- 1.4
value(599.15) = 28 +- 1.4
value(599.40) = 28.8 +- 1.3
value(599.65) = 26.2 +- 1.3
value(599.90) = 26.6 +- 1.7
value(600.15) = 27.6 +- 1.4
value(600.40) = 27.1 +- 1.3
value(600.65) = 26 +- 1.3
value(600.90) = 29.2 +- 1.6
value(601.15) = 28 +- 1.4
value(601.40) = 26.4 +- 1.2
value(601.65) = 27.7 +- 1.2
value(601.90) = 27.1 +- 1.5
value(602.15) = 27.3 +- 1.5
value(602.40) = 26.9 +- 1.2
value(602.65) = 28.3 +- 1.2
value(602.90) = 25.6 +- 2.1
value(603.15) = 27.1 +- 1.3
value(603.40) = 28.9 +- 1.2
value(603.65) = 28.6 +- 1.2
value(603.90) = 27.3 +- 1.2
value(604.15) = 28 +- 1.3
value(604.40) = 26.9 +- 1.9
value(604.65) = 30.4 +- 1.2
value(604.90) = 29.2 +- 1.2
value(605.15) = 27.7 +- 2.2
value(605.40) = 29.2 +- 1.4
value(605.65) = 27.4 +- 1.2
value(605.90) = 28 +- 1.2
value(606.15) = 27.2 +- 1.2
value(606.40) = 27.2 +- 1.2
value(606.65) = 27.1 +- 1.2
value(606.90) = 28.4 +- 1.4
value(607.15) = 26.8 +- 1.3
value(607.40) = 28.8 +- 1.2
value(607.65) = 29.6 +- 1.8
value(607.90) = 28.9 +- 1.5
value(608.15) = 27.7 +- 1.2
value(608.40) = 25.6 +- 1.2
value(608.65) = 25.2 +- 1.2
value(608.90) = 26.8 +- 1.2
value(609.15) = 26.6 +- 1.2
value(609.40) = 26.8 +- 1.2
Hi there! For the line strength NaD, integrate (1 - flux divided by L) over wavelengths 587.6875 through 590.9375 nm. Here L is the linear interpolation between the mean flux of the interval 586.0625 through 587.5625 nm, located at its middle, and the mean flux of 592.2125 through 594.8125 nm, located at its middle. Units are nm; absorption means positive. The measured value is 0.06 nm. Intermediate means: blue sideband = 29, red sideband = 27.4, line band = 27.8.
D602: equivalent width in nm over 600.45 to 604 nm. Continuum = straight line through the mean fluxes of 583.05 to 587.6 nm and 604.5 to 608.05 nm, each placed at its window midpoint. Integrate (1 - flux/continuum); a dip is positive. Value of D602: 0.11 nm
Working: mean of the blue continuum 28.8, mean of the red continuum 28.3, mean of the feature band 27.5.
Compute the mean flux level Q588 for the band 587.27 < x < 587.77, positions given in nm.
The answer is 32.4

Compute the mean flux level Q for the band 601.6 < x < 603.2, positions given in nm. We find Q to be 27.1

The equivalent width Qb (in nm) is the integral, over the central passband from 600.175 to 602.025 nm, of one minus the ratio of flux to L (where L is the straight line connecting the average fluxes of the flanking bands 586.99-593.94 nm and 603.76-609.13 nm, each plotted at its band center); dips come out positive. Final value 0.04 nm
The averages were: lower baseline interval 28.3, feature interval 27.4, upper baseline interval 27.8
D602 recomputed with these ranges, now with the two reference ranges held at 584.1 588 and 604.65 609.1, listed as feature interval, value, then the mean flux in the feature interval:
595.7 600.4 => 0.12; 27.7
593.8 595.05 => 0.08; 26.9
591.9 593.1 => 0.07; 27.3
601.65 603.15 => 0.05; 27.1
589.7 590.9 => 0.01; 28.7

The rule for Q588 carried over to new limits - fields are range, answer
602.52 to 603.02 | 27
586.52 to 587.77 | 29.9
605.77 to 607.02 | 27.6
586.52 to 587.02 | 28.7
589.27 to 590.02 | 26.5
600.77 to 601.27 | 28.6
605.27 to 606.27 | 28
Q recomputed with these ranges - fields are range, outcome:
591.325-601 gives 27.8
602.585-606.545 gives 27.9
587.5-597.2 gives 28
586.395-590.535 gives 28.2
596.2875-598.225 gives 28.1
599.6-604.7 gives 27.5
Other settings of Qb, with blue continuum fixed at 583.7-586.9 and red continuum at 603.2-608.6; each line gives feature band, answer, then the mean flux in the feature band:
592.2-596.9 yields 0.12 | 27.6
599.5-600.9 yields 0.06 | 27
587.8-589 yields 0.04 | 27.5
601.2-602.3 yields 0.04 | 27.2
